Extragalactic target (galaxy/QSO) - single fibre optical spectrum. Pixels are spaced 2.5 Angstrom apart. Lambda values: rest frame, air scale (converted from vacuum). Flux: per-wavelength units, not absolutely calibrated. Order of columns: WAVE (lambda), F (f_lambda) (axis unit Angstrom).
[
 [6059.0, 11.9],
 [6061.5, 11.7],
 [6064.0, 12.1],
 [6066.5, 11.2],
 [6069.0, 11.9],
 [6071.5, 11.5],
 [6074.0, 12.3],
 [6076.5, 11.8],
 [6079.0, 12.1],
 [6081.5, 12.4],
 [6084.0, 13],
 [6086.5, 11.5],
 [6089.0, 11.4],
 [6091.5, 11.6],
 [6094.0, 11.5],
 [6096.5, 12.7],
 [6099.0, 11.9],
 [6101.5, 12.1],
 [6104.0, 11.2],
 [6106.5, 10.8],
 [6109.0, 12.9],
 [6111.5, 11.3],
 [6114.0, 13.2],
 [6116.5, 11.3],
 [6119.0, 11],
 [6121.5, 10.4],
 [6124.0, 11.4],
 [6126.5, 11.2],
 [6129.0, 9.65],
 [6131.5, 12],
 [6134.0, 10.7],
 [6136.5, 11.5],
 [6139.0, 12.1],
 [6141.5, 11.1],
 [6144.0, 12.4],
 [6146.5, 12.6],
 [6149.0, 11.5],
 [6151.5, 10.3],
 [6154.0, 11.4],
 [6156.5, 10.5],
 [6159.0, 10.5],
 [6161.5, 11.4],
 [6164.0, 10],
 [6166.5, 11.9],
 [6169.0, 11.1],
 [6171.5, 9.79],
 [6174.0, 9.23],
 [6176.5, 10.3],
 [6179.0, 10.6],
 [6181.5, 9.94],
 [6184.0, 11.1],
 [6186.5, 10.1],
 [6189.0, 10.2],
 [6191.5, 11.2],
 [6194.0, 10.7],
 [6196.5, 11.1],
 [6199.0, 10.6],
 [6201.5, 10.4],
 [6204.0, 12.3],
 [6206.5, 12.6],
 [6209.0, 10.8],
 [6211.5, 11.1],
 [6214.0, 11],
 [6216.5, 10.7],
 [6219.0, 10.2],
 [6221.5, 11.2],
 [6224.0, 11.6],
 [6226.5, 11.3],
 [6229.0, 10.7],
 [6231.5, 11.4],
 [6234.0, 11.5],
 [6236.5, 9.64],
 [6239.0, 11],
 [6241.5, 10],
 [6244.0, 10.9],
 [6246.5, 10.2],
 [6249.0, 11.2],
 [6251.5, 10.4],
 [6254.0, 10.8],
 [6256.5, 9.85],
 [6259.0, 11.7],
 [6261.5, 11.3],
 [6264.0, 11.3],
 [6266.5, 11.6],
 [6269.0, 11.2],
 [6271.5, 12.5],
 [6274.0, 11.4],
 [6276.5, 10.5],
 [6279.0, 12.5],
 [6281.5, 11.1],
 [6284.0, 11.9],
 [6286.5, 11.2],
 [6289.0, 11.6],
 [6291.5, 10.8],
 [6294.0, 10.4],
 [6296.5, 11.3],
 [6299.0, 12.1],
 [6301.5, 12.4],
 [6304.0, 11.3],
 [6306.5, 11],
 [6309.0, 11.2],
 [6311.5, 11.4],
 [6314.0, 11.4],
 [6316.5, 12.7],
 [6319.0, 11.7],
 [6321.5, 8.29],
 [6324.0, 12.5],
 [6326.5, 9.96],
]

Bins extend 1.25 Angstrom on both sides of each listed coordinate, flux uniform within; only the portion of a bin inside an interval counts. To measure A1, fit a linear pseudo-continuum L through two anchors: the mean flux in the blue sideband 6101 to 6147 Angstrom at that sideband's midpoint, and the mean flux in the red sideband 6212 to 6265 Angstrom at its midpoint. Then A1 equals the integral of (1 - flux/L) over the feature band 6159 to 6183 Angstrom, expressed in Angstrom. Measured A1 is 1.6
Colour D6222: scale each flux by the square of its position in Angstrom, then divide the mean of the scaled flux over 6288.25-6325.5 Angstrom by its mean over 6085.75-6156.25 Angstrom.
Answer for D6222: 1.04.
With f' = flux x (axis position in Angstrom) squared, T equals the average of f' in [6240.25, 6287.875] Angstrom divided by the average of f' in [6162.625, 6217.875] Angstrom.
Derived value 1.06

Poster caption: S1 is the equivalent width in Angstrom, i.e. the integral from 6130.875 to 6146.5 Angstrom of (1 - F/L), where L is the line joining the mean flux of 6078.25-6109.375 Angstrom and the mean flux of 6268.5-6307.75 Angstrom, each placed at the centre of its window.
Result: 0.1 Angstrom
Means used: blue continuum 11.9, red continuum 11.5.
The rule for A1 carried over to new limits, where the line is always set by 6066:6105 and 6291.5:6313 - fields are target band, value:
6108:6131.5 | 0.8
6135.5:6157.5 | 0.5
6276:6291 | -0.1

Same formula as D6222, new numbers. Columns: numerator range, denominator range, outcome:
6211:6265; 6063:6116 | 0.96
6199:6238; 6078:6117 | 0.96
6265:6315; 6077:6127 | 1.03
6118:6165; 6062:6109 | 0.96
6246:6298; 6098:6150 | 1.02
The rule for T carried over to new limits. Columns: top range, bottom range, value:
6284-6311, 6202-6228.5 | 1.04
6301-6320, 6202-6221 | 1.07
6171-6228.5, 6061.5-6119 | 0.94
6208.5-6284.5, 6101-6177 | 1.02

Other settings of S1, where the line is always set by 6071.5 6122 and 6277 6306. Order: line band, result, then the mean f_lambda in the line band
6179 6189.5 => 1.2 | 10.4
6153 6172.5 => 1.5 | 10.8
